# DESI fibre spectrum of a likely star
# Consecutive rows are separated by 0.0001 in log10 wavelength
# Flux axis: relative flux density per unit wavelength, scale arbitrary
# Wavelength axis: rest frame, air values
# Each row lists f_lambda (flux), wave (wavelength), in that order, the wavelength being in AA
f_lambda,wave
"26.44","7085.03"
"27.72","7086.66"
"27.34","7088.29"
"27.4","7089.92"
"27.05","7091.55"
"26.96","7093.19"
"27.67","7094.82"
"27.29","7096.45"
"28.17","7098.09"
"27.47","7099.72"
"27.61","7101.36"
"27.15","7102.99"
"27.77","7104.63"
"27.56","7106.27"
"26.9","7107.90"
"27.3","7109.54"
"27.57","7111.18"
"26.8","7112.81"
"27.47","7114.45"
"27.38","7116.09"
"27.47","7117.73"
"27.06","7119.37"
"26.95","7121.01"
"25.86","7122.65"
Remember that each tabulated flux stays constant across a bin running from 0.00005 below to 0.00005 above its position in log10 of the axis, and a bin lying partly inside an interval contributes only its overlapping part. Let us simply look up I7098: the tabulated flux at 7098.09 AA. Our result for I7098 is 28.17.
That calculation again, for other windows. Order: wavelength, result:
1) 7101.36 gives 27.61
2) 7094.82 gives 27.67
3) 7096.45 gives 27.29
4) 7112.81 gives 26.8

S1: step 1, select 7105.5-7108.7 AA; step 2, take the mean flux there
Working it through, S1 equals 27.3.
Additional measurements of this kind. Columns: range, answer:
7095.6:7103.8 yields 27.5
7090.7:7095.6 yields 27.2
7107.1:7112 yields 27.3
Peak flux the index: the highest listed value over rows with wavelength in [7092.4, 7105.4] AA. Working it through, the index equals 28.17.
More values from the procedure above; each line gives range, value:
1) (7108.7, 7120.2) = 27.57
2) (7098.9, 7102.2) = 27.61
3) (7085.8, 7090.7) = 27.72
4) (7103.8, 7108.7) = 27.77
